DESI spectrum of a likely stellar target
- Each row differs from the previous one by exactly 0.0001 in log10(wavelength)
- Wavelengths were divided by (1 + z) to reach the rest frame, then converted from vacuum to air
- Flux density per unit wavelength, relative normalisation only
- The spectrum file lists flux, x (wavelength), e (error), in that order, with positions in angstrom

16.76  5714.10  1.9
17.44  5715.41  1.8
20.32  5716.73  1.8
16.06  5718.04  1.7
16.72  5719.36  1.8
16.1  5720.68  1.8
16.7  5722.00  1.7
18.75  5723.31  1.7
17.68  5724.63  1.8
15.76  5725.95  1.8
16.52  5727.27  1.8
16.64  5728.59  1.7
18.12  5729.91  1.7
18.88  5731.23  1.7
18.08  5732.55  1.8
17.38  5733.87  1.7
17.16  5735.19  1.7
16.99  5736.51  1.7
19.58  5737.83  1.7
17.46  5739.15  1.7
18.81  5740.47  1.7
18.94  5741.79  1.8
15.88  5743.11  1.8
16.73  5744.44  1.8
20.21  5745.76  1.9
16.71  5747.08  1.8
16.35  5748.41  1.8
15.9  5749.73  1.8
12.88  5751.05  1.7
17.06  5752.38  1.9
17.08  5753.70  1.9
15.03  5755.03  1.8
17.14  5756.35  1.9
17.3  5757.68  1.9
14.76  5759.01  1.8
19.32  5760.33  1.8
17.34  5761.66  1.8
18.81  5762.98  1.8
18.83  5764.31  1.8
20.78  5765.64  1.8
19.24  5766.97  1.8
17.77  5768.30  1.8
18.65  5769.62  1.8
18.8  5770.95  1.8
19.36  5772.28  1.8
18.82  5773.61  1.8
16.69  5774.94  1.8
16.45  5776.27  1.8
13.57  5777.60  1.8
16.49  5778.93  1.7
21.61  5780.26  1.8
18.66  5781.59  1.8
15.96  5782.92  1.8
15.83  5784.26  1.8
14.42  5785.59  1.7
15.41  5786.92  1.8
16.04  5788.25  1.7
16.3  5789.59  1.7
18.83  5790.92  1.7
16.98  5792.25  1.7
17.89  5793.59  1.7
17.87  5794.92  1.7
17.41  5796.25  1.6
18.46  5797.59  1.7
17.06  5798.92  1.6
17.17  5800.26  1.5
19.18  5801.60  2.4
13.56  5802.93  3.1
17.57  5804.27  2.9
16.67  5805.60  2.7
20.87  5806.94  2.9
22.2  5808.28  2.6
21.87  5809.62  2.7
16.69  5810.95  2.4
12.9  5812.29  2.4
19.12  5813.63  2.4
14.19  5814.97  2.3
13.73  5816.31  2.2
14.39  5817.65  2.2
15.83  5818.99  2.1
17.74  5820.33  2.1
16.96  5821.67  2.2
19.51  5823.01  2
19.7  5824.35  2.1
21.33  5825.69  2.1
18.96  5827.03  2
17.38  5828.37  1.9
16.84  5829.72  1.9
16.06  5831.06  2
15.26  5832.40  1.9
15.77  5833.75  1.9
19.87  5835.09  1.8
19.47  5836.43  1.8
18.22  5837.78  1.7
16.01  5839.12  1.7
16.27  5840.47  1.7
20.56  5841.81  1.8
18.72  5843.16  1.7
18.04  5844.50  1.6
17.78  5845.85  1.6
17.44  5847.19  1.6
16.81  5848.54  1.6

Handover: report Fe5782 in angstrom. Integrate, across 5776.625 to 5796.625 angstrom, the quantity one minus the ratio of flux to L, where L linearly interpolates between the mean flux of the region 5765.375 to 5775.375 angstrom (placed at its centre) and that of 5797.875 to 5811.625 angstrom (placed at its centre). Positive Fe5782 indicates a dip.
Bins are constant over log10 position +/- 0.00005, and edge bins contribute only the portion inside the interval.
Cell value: 1.8 angstrom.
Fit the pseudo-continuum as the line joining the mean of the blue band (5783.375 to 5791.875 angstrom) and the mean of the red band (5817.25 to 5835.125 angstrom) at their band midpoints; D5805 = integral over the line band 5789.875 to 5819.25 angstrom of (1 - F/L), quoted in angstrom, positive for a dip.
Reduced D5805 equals -0.99 angstrom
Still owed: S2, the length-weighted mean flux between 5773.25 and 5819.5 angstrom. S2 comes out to 17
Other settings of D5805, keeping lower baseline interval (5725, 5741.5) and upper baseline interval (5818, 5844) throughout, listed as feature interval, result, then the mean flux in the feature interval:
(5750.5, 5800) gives 1.2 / 17.3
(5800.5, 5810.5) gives -0.5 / 18.7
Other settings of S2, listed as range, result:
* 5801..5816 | 17.6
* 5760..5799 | 17.6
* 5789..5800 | 17.6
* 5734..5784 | 17.5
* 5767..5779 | 17.5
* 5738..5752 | 17.1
